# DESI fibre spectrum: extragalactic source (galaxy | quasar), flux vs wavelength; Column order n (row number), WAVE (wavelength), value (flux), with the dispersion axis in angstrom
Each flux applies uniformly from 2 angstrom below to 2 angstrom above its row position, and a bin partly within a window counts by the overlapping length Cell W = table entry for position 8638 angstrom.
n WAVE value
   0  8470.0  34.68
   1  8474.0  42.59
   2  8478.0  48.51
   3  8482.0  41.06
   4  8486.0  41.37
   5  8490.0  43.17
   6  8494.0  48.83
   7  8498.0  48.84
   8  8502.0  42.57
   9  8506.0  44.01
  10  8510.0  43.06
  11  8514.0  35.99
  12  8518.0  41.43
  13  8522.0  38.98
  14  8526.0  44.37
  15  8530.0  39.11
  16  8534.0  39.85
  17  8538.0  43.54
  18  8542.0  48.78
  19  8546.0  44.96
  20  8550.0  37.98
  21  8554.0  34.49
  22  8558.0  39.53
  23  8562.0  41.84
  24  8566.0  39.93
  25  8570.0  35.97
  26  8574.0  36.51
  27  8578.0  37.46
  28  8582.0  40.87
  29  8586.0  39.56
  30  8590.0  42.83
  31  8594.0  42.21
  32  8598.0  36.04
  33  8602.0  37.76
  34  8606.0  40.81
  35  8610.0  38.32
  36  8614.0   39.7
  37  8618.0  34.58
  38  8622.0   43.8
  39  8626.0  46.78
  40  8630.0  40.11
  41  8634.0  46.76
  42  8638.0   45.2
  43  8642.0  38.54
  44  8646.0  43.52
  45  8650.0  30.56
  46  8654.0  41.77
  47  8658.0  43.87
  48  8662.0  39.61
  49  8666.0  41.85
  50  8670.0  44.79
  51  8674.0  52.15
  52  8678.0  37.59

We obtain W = 45.2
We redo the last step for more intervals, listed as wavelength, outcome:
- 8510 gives 43.06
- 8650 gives 30.56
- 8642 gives 38.54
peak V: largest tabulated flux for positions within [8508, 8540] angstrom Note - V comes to 44.37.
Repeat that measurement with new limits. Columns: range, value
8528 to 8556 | 48.78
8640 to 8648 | 43.52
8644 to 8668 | 43.87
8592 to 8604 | 42.21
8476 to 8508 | 48.84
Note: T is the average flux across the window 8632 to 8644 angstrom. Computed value 43.5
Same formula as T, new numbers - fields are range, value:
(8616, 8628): 41.7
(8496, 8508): 45.1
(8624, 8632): 43.4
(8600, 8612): 39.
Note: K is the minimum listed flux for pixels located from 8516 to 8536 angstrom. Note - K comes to 38.98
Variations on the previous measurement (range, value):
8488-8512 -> 42.57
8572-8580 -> 36.51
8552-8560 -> 34.49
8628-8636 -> 40.11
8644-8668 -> 30.56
